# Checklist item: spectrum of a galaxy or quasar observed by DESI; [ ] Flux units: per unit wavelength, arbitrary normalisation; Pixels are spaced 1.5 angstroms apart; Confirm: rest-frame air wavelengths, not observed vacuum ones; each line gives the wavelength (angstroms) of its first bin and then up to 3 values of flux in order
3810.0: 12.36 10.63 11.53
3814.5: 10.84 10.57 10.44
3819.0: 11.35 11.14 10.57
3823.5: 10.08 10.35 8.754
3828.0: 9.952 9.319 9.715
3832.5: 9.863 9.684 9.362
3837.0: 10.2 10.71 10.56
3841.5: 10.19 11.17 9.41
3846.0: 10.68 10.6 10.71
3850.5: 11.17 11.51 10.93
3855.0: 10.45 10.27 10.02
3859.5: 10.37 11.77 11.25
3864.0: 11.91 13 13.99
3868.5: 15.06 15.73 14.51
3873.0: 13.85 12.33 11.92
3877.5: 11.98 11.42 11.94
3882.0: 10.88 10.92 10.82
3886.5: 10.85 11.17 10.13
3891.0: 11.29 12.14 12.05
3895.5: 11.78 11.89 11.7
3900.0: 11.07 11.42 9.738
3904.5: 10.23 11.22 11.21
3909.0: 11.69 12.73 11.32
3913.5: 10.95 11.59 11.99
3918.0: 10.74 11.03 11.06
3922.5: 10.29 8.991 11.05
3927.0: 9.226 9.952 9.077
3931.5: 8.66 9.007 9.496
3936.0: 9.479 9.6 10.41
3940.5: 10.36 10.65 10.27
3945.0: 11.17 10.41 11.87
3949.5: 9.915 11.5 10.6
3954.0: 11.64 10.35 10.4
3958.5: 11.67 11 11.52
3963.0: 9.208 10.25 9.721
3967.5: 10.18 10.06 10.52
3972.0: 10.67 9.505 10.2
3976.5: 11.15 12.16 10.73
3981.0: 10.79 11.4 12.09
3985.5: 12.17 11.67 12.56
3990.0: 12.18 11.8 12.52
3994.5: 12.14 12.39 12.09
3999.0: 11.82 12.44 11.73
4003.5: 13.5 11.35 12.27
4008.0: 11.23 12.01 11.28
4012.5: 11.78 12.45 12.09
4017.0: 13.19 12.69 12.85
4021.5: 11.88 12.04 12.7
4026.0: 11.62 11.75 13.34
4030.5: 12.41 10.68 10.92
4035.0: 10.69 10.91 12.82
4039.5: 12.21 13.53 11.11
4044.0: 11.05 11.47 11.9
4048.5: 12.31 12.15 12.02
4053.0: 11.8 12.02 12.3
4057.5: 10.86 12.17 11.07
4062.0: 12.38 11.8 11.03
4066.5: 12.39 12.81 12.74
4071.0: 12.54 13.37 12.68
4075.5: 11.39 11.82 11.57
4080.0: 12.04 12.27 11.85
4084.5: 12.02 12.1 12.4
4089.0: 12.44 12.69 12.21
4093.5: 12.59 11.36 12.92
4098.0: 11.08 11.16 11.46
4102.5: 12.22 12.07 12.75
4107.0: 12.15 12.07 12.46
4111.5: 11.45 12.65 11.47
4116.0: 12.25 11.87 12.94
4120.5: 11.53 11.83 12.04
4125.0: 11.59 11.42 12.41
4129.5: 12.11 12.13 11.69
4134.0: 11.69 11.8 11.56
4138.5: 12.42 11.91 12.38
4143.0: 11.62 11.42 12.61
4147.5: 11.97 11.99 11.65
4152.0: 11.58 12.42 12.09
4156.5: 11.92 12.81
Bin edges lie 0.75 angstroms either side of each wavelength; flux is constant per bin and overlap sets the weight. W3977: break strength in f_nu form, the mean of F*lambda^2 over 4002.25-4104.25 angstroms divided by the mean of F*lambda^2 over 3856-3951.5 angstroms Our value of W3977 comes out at 1.2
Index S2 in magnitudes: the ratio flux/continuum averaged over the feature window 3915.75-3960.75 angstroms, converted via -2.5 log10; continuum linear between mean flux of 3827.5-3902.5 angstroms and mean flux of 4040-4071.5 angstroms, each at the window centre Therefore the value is 0.12 mag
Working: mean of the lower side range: 11.3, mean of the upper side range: 12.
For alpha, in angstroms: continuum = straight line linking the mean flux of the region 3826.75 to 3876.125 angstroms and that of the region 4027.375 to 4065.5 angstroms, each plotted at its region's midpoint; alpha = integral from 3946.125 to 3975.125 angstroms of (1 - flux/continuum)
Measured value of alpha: 2.5 angstroms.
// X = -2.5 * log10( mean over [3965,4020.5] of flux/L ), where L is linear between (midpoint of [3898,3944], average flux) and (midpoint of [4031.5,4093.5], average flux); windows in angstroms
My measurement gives -0.04 mag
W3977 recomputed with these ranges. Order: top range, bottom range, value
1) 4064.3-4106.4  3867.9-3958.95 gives 1.19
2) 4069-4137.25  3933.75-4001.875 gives 1.17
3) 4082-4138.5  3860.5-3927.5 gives 1.15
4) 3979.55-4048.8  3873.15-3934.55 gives 1.15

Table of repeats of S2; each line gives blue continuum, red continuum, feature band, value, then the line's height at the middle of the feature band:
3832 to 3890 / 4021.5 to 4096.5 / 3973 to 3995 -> 0.02 mag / 11.8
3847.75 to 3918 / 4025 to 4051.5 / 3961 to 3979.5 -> 0.13 mag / 11.8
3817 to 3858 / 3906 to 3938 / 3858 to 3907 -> -0.14 mag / 10.4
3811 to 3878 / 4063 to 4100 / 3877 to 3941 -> 0.06 mag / 11.4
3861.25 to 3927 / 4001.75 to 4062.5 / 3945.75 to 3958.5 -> 0.09 mag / 11.8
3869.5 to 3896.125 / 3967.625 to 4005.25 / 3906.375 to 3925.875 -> 0.07 mag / 11.8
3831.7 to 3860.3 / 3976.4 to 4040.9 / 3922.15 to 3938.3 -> 0.18 mag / 11.2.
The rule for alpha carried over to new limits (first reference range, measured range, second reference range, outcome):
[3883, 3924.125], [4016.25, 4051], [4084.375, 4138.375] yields -0.9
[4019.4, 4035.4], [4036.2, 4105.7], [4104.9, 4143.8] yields -0.5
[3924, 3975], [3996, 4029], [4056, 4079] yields -2.8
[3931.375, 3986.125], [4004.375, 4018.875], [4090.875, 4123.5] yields -1.2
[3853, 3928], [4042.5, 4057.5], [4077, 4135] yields 0.1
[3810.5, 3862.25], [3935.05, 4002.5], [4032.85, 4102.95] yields 1.7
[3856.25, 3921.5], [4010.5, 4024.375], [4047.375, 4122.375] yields -0.4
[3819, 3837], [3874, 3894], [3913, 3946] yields -2.5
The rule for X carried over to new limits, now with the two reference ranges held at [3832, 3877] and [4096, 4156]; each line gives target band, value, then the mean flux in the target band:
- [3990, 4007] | -0.04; 12.2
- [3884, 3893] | 0.05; 11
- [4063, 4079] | -0.03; 12.2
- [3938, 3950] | 0.10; 10.6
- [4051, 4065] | 0.01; 11.8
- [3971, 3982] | 0.09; 10.8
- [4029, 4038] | 0.03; 11.4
